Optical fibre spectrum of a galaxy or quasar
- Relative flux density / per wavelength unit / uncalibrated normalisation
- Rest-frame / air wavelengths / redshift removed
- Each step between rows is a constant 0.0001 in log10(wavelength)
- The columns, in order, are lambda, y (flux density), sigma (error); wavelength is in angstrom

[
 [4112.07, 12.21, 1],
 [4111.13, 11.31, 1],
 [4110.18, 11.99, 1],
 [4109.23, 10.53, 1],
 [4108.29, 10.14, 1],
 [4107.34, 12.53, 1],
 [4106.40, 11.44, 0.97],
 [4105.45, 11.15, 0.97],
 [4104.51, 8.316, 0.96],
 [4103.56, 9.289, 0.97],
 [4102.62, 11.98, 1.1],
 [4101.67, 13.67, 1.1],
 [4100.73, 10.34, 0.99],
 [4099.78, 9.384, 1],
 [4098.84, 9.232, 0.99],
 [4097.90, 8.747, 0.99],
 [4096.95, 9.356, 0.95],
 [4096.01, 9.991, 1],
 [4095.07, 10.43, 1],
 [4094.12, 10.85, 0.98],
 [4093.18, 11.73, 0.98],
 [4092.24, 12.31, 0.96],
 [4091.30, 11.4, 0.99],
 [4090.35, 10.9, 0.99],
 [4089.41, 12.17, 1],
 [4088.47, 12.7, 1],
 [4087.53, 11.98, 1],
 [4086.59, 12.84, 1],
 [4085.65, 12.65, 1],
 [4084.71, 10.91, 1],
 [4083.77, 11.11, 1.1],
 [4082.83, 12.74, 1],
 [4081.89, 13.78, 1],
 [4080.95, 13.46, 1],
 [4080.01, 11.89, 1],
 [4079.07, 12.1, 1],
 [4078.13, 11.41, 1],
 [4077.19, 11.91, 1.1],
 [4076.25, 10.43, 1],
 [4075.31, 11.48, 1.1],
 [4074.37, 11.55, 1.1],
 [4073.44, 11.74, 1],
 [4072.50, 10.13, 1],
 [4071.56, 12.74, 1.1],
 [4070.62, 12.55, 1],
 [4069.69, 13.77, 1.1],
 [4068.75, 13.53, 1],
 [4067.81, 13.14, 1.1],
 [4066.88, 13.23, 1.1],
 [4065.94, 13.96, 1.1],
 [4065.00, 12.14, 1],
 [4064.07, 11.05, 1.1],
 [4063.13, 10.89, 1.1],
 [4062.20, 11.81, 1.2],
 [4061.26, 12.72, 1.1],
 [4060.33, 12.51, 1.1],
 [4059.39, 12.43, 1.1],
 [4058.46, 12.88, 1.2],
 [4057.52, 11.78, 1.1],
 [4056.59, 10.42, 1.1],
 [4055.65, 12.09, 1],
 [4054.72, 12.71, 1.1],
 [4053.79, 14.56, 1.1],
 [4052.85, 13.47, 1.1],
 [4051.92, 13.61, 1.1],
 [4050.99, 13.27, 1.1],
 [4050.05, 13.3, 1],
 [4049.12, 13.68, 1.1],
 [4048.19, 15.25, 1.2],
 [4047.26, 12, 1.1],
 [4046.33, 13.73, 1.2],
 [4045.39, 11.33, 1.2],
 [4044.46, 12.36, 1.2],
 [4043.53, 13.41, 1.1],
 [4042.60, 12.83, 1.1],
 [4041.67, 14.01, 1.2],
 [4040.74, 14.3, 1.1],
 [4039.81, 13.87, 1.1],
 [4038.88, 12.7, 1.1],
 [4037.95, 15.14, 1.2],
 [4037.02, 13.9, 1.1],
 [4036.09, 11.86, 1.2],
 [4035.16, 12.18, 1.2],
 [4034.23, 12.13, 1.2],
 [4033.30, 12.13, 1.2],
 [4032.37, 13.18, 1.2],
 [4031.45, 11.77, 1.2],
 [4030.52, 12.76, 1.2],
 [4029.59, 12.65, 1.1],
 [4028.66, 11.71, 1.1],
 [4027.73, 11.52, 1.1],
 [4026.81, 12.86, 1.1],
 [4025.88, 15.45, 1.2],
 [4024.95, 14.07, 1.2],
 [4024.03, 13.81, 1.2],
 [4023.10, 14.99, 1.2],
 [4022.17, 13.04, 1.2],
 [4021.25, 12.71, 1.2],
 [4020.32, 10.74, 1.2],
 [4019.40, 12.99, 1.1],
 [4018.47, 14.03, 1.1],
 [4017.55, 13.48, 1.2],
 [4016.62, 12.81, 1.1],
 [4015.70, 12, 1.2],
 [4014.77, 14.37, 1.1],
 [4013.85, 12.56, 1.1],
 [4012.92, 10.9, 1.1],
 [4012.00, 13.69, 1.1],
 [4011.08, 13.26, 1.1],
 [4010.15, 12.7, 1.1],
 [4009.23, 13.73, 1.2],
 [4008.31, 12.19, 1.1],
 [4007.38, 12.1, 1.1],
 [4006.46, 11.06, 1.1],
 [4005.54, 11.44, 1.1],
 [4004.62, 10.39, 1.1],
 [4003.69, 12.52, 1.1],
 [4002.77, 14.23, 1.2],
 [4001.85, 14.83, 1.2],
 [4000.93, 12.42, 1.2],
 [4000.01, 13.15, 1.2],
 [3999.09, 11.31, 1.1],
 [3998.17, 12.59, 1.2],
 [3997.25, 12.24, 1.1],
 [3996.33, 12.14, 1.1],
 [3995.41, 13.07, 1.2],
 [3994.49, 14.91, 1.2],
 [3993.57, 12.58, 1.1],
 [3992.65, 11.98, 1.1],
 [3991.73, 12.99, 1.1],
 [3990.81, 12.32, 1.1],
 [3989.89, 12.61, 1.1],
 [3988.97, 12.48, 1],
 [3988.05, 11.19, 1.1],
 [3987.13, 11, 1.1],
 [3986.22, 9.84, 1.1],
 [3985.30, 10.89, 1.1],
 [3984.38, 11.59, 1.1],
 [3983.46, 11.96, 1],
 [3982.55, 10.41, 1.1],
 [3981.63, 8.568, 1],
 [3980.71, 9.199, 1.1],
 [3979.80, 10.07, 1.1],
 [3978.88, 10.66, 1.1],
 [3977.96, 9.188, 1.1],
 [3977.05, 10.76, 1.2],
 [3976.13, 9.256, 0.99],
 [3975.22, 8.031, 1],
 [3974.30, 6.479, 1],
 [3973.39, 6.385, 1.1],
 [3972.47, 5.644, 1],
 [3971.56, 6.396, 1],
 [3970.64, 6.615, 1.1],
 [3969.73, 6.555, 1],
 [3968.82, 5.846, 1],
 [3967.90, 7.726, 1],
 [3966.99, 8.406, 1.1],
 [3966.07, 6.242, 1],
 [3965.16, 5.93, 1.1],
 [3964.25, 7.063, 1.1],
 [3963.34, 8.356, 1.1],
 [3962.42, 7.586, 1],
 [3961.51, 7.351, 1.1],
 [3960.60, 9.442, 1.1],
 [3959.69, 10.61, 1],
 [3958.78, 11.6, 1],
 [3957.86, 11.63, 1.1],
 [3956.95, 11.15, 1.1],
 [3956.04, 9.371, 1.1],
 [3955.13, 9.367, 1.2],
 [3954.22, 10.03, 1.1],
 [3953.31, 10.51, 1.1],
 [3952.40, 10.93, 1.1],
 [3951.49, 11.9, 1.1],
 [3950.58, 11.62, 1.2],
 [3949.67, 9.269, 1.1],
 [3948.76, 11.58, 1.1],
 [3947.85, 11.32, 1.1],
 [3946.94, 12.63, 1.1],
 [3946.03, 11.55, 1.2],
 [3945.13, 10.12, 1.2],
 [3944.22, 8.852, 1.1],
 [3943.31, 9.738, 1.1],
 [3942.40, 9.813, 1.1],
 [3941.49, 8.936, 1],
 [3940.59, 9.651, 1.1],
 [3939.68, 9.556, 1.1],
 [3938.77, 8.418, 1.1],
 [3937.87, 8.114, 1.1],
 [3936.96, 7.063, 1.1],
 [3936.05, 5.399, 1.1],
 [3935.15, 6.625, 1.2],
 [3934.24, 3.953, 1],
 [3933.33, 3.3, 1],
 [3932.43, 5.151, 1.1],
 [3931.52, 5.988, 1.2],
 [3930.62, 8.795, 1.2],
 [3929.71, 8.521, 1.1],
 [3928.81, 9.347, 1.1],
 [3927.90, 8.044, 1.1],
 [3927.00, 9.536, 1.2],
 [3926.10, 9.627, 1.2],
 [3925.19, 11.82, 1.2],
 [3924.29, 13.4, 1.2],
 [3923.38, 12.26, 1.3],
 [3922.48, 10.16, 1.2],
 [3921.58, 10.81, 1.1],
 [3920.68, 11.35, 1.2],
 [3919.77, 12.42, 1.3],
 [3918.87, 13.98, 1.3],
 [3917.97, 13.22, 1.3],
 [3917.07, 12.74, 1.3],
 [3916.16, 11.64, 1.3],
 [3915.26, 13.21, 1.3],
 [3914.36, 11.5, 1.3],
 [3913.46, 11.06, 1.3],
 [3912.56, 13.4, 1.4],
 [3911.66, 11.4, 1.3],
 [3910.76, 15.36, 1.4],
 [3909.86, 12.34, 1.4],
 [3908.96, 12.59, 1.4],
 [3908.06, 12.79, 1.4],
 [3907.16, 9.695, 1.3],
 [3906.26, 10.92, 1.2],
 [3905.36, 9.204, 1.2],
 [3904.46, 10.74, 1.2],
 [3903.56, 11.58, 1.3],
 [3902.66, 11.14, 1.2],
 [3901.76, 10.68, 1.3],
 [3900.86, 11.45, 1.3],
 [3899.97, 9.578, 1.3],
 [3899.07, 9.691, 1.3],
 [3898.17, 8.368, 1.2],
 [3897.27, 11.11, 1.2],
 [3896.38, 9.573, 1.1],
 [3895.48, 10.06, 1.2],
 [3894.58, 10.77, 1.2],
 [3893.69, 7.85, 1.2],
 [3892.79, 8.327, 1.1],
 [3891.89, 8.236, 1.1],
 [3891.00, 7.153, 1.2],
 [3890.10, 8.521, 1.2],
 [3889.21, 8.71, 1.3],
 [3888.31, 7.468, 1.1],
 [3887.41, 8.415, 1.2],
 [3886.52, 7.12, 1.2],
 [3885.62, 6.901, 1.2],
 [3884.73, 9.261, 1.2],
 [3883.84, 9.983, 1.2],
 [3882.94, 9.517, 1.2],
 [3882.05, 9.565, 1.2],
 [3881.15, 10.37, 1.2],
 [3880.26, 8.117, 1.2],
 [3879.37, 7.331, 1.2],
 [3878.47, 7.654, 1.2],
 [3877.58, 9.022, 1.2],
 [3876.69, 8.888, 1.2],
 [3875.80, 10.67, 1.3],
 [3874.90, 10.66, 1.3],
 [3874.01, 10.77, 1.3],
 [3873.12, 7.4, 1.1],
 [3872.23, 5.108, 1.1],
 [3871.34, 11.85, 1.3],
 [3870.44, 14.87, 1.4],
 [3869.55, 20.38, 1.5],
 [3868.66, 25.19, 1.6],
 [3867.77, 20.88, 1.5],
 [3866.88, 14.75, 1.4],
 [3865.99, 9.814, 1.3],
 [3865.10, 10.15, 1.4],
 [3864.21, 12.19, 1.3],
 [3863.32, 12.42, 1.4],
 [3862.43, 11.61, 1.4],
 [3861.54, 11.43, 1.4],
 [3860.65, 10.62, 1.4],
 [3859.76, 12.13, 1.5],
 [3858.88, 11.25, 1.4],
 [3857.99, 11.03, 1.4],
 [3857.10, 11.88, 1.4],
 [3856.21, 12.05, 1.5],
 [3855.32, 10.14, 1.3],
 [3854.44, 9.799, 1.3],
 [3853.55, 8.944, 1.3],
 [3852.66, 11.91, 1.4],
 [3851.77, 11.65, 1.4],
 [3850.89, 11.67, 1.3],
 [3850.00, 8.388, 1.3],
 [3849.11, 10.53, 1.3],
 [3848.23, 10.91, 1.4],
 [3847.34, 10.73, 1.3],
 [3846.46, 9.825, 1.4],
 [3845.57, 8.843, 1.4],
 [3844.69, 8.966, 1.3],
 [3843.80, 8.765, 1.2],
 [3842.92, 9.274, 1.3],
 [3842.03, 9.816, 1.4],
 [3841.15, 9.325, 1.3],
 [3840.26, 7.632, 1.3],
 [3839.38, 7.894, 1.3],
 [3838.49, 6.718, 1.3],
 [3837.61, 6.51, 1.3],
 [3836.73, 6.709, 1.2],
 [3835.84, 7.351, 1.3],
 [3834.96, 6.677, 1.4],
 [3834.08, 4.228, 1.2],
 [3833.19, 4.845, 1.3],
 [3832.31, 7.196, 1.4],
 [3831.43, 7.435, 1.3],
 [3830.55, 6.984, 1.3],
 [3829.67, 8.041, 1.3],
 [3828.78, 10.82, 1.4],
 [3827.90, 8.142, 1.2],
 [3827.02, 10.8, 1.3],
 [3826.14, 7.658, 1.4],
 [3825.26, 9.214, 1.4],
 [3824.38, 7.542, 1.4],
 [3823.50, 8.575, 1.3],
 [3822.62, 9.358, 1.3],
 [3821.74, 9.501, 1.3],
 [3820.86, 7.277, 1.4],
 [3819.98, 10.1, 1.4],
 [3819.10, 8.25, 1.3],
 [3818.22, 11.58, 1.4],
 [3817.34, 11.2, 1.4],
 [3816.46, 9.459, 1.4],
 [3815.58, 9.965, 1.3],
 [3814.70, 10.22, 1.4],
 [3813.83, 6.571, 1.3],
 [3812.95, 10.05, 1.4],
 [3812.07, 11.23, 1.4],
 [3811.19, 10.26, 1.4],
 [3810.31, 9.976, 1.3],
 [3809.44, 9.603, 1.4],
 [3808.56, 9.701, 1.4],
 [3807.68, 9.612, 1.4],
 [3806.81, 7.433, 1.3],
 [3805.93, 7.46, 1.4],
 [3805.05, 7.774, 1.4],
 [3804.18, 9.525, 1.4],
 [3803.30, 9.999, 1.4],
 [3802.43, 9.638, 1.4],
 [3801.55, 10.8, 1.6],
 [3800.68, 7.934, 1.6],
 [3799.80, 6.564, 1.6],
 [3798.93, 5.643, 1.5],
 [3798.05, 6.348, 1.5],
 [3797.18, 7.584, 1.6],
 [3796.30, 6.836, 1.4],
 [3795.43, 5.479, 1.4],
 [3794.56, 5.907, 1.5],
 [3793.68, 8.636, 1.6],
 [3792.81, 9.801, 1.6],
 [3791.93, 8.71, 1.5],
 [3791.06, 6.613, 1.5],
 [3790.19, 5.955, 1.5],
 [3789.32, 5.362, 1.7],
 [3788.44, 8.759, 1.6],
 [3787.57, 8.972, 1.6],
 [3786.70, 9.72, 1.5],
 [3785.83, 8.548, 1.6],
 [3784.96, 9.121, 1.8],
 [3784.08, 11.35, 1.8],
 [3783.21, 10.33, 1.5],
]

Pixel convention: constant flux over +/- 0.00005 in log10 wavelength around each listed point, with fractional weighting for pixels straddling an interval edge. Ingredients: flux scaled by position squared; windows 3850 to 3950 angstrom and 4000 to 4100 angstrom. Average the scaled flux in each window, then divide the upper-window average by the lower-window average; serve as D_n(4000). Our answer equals 1.29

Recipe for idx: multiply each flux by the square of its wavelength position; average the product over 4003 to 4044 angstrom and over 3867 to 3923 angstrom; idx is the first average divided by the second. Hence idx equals 1.27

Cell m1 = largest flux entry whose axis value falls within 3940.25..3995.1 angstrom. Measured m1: 14.91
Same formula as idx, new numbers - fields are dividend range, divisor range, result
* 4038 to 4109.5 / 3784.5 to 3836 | 1.64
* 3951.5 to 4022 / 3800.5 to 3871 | 1.16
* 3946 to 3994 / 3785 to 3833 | 1.23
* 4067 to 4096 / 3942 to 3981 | 1.40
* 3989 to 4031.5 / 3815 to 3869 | 1.41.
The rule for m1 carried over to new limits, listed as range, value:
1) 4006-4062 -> 15.45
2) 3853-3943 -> 25.19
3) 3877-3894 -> 10.37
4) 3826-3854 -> 11.91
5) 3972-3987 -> 11.96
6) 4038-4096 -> 15.25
